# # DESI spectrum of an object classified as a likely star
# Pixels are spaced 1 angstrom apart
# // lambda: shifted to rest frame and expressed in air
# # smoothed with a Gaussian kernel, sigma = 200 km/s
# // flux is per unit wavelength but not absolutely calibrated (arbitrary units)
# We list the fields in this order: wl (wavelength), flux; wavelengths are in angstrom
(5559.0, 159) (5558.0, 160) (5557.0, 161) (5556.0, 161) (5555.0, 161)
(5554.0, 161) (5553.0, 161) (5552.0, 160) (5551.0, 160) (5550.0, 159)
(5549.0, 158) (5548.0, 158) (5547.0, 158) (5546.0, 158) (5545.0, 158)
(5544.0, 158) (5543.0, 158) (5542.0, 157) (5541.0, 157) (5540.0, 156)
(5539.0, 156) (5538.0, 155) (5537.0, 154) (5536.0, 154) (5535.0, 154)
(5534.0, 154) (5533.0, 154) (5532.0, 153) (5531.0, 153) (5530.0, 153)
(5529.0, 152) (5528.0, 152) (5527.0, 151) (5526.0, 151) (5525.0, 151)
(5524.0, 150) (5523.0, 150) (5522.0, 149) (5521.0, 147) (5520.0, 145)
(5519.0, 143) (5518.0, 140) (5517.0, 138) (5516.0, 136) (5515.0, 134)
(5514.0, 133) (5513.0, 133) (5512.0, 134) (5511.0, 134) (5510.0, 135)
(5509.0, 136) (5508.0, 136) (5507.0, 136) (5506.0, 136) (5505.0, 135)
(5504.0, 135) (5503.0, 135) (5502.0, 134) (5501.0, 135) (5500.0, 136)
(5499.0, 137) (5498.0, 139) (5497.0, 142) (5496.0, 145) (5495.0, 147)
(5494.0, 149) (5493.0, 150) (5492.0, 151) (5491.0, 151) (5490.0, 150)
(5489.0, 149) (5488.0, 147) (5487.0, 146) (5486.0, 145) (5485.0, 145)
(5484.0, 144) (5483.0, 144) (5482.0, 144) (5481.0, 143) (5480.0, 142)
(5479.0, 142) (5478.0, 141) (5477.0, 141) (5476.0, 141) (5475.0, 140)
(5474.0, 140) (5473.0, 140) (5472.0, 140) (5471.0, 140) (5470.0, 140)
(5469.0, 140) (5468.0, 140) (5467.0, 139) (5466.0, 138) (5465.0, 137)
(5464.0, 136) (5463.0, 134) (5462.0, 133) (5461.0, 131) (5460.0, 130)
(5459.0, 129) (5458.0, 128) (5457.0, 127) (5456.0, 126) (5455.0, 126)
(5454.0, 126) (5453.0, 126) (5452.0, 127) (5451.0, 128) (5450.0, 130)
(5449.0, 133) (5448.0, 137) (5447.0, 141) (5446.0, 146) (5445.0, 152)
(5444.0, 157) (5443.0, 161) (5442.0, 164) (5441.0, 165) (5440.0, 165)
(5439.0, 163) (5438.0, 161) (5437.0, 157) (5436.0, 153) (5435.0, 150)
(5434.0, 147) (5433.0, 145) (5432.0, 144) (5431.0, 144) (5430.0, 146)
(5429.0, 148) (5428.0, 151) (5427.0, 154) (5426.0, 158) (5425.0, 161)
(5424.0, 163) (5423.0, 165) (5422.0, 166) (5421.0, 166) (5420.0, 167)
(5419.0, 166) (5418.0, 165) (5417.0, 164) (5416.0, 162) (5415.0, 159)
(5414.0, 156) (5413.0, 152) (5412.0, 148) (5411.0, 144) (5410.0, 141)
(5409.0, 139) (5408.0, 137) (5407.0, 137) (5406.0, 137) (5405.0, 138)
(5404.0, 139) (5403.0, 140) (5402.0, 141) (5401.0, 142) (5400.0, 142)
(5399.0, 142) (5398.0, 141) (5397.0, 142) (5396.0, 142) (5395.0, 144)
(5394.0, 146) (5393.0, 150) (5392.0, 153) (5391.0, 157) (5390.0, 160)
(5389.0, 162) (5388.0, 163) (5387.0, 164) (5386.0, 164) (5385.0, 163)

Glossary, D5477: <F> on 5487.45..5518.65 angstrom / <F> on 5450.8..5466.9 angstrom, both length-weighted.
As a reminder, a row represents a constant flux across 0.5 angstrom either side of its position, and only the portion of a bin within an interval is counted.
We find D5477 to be 1.1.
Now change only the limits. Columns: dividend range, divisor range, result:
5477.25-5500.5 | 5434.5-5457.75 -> 1.00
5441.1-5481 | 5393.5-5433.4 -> 0.92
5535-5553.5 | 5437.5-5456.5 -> 1.09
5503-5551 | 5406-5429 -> 0.95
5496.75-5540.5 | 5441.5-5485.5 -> 1.04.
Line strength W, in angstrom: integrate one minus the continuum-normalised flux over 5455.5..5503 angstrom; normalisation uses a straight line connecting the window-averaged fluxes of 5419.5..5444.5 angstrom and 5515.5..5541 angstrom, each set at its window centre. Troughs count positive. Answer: 4.15 angstrom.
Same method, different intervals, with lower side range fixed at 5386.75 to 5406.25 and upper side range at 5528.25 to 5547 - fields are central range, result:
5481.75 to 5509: 1.89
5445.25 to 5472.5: 3.06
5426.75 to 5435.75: 0.09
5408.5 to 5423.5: -0.91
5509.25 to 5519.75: 1.21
